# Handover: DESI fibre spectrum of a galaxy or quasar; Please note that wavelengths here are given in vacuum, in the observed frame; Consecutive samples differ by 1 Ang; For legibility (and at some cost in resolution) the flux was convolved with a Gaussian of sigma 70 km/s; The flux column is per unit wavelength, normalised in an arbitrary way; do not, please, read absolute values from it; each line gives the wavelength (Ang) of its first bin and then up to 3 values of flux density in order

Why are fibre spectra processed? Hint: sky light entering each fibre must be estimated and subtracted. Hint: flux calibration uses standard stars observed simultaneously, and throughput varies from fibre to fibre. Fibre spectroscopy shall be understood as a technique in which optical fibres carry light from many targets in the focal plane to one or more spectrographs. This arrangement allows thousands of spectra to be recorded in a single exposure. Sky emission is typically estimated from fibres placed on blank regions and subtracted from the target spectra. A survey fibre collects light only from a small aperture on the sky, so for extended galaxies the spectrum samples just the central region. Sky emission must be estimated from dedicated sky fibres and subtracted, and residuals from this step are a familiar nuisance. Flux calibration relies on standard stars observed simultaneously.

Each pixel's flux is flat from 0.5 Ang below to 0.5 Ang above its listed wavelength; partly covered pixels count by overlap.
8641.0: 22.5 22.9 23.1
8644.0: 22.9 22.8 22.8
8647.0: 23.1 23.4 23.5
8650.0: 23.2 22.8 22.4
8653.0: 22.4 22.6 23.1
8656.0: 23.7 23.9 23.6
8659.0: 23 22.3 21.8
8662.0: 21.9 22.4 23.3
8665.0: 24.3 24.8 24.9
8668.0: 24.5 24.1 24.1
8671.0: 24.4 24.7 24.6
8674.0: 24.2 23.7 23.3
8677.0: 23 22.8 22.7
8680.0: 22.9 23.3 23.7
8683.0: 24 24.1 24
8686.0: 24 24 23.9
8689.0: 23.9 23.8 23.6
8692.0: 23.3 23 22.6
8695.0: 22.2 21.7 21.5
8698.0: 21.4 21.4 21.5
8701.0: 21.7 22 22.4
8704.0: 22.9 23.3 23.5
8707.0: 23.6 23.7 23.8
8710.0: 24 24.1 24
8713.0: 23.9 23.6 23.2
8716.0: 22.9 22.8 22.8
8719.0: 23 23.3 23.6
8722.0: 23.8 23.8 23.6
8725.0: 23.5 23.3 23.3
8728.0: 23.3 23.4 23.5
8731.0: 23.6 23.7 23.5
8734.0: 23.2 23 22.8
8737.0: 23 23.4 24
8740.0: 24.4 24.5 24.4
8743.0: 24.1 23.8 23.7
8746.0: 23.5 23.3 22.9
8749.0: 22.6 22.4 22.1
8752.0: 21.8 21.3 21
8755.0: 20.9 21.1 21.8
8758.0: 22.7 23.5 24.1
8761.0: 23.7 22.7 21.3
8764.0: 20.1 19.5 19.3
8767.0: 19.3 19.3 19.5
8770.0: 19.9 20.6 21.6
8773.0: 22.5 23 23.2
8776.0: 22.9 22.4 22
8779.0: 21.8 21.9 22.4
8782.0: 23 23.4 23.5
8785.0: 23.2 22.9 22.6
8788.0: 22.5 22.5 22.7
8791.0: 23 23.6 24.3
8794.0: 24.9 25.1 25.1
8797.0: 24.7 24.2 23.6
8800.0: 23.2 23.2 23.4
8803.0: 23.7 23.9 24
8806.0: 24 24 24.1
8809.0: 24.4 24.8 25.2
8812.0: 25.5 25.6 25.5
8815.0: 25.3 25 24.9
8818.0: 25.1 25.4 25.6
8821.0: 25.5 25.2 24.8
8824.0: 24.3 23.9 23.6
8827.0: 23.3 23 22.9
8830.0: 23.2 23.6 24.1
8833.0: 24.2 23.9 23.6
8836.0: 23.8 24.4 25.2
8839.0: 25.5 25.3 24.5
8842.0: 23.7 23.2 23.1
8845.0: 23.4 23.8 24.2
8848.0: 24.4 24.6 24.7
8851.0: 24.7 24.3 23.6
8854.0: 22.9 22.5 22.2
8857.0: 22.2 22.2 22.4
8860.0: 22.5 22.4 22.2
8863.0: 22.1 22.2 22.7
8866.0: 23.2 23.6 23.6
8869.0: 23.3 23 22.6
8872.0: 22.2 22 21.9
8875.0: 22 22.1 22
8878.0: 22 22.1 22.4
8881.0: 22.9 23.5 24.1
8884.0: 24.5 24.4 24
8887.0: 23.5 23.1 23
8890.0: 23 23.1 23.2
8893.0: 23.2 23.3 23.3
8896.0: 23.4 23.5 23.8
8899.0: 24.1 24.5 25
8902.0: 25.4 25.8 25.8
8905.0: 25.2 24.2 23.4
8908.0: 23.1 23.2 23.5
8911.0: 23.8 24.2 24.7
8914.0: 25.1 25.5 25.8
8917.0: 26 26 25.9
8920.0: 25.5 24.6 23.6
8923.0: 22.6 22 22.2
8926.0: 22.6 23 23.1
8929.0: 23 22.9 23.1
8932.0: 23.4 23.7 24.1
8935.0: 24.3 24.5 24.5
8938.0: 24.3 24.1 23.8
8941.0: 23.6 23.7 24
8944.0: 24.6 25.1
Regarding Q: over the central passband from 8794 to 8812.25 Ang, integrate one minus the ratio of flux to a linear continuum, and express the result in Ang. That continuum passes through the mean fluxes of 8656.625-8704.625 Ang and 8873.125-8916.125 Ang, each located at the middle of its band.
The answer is -0.6 Ang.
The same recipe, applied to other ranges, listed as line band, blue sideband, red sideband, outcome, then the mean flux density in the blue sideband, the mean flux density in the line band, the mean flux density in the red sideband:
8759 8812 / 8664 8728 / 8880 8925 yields 1.91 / 23.4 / 22.8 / 24.1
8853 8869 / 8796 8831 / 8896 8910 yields 1.11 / 24.4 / 22.6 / 24.3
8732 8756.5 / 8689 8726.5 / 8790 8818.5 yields 0.60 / 23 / 23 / 24.4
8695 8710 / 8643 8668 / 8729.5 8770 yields 0.19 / 23.1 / 22.5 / 22.4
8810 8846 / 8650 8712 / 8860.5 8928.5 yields -1.45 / 23.3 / 24.4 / 23.6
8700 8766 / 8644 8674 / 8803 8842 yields 2.44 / 23.4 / 23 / 24.5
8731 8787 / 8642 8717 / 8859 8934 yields 2.26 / 23.2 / 22.4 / 23.5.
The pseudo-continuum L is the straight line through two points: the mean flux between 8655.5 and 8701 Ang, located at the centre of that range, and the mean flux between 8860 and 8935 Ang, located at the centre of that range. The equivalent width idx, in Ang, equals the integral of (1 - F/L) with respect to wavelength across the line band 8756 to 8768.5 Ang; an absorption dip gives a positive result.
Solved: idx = 1.1 Ang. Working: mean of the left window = 23.3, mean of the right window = 23.5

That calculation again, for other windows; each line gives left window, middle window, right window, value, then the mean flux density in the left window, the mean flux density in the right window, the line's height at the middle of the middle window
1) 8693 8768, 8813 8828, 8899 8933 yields -0.8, 22.8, 24.2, 23.5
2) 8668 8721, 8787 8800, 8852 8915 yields -0.3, 23.3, 23.3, 23.3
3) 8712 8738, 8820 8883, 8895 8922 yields 2.2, 23.3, 24.6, 24.2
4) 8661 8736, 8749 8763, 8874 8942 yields 0.7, 23.3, 23.8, 23.5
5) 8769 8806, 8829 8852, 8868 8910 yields -0.9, 23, 23.4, 23.2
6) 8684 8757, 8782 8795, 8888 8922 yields 0.1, 23.1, 24.3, 23.5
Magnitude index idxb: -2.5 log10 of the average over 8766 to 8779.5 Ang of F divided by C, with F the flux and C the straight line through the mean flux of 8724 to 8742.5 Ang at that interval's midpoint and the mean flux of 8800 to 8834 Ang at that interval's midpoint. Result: 0.13 mag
